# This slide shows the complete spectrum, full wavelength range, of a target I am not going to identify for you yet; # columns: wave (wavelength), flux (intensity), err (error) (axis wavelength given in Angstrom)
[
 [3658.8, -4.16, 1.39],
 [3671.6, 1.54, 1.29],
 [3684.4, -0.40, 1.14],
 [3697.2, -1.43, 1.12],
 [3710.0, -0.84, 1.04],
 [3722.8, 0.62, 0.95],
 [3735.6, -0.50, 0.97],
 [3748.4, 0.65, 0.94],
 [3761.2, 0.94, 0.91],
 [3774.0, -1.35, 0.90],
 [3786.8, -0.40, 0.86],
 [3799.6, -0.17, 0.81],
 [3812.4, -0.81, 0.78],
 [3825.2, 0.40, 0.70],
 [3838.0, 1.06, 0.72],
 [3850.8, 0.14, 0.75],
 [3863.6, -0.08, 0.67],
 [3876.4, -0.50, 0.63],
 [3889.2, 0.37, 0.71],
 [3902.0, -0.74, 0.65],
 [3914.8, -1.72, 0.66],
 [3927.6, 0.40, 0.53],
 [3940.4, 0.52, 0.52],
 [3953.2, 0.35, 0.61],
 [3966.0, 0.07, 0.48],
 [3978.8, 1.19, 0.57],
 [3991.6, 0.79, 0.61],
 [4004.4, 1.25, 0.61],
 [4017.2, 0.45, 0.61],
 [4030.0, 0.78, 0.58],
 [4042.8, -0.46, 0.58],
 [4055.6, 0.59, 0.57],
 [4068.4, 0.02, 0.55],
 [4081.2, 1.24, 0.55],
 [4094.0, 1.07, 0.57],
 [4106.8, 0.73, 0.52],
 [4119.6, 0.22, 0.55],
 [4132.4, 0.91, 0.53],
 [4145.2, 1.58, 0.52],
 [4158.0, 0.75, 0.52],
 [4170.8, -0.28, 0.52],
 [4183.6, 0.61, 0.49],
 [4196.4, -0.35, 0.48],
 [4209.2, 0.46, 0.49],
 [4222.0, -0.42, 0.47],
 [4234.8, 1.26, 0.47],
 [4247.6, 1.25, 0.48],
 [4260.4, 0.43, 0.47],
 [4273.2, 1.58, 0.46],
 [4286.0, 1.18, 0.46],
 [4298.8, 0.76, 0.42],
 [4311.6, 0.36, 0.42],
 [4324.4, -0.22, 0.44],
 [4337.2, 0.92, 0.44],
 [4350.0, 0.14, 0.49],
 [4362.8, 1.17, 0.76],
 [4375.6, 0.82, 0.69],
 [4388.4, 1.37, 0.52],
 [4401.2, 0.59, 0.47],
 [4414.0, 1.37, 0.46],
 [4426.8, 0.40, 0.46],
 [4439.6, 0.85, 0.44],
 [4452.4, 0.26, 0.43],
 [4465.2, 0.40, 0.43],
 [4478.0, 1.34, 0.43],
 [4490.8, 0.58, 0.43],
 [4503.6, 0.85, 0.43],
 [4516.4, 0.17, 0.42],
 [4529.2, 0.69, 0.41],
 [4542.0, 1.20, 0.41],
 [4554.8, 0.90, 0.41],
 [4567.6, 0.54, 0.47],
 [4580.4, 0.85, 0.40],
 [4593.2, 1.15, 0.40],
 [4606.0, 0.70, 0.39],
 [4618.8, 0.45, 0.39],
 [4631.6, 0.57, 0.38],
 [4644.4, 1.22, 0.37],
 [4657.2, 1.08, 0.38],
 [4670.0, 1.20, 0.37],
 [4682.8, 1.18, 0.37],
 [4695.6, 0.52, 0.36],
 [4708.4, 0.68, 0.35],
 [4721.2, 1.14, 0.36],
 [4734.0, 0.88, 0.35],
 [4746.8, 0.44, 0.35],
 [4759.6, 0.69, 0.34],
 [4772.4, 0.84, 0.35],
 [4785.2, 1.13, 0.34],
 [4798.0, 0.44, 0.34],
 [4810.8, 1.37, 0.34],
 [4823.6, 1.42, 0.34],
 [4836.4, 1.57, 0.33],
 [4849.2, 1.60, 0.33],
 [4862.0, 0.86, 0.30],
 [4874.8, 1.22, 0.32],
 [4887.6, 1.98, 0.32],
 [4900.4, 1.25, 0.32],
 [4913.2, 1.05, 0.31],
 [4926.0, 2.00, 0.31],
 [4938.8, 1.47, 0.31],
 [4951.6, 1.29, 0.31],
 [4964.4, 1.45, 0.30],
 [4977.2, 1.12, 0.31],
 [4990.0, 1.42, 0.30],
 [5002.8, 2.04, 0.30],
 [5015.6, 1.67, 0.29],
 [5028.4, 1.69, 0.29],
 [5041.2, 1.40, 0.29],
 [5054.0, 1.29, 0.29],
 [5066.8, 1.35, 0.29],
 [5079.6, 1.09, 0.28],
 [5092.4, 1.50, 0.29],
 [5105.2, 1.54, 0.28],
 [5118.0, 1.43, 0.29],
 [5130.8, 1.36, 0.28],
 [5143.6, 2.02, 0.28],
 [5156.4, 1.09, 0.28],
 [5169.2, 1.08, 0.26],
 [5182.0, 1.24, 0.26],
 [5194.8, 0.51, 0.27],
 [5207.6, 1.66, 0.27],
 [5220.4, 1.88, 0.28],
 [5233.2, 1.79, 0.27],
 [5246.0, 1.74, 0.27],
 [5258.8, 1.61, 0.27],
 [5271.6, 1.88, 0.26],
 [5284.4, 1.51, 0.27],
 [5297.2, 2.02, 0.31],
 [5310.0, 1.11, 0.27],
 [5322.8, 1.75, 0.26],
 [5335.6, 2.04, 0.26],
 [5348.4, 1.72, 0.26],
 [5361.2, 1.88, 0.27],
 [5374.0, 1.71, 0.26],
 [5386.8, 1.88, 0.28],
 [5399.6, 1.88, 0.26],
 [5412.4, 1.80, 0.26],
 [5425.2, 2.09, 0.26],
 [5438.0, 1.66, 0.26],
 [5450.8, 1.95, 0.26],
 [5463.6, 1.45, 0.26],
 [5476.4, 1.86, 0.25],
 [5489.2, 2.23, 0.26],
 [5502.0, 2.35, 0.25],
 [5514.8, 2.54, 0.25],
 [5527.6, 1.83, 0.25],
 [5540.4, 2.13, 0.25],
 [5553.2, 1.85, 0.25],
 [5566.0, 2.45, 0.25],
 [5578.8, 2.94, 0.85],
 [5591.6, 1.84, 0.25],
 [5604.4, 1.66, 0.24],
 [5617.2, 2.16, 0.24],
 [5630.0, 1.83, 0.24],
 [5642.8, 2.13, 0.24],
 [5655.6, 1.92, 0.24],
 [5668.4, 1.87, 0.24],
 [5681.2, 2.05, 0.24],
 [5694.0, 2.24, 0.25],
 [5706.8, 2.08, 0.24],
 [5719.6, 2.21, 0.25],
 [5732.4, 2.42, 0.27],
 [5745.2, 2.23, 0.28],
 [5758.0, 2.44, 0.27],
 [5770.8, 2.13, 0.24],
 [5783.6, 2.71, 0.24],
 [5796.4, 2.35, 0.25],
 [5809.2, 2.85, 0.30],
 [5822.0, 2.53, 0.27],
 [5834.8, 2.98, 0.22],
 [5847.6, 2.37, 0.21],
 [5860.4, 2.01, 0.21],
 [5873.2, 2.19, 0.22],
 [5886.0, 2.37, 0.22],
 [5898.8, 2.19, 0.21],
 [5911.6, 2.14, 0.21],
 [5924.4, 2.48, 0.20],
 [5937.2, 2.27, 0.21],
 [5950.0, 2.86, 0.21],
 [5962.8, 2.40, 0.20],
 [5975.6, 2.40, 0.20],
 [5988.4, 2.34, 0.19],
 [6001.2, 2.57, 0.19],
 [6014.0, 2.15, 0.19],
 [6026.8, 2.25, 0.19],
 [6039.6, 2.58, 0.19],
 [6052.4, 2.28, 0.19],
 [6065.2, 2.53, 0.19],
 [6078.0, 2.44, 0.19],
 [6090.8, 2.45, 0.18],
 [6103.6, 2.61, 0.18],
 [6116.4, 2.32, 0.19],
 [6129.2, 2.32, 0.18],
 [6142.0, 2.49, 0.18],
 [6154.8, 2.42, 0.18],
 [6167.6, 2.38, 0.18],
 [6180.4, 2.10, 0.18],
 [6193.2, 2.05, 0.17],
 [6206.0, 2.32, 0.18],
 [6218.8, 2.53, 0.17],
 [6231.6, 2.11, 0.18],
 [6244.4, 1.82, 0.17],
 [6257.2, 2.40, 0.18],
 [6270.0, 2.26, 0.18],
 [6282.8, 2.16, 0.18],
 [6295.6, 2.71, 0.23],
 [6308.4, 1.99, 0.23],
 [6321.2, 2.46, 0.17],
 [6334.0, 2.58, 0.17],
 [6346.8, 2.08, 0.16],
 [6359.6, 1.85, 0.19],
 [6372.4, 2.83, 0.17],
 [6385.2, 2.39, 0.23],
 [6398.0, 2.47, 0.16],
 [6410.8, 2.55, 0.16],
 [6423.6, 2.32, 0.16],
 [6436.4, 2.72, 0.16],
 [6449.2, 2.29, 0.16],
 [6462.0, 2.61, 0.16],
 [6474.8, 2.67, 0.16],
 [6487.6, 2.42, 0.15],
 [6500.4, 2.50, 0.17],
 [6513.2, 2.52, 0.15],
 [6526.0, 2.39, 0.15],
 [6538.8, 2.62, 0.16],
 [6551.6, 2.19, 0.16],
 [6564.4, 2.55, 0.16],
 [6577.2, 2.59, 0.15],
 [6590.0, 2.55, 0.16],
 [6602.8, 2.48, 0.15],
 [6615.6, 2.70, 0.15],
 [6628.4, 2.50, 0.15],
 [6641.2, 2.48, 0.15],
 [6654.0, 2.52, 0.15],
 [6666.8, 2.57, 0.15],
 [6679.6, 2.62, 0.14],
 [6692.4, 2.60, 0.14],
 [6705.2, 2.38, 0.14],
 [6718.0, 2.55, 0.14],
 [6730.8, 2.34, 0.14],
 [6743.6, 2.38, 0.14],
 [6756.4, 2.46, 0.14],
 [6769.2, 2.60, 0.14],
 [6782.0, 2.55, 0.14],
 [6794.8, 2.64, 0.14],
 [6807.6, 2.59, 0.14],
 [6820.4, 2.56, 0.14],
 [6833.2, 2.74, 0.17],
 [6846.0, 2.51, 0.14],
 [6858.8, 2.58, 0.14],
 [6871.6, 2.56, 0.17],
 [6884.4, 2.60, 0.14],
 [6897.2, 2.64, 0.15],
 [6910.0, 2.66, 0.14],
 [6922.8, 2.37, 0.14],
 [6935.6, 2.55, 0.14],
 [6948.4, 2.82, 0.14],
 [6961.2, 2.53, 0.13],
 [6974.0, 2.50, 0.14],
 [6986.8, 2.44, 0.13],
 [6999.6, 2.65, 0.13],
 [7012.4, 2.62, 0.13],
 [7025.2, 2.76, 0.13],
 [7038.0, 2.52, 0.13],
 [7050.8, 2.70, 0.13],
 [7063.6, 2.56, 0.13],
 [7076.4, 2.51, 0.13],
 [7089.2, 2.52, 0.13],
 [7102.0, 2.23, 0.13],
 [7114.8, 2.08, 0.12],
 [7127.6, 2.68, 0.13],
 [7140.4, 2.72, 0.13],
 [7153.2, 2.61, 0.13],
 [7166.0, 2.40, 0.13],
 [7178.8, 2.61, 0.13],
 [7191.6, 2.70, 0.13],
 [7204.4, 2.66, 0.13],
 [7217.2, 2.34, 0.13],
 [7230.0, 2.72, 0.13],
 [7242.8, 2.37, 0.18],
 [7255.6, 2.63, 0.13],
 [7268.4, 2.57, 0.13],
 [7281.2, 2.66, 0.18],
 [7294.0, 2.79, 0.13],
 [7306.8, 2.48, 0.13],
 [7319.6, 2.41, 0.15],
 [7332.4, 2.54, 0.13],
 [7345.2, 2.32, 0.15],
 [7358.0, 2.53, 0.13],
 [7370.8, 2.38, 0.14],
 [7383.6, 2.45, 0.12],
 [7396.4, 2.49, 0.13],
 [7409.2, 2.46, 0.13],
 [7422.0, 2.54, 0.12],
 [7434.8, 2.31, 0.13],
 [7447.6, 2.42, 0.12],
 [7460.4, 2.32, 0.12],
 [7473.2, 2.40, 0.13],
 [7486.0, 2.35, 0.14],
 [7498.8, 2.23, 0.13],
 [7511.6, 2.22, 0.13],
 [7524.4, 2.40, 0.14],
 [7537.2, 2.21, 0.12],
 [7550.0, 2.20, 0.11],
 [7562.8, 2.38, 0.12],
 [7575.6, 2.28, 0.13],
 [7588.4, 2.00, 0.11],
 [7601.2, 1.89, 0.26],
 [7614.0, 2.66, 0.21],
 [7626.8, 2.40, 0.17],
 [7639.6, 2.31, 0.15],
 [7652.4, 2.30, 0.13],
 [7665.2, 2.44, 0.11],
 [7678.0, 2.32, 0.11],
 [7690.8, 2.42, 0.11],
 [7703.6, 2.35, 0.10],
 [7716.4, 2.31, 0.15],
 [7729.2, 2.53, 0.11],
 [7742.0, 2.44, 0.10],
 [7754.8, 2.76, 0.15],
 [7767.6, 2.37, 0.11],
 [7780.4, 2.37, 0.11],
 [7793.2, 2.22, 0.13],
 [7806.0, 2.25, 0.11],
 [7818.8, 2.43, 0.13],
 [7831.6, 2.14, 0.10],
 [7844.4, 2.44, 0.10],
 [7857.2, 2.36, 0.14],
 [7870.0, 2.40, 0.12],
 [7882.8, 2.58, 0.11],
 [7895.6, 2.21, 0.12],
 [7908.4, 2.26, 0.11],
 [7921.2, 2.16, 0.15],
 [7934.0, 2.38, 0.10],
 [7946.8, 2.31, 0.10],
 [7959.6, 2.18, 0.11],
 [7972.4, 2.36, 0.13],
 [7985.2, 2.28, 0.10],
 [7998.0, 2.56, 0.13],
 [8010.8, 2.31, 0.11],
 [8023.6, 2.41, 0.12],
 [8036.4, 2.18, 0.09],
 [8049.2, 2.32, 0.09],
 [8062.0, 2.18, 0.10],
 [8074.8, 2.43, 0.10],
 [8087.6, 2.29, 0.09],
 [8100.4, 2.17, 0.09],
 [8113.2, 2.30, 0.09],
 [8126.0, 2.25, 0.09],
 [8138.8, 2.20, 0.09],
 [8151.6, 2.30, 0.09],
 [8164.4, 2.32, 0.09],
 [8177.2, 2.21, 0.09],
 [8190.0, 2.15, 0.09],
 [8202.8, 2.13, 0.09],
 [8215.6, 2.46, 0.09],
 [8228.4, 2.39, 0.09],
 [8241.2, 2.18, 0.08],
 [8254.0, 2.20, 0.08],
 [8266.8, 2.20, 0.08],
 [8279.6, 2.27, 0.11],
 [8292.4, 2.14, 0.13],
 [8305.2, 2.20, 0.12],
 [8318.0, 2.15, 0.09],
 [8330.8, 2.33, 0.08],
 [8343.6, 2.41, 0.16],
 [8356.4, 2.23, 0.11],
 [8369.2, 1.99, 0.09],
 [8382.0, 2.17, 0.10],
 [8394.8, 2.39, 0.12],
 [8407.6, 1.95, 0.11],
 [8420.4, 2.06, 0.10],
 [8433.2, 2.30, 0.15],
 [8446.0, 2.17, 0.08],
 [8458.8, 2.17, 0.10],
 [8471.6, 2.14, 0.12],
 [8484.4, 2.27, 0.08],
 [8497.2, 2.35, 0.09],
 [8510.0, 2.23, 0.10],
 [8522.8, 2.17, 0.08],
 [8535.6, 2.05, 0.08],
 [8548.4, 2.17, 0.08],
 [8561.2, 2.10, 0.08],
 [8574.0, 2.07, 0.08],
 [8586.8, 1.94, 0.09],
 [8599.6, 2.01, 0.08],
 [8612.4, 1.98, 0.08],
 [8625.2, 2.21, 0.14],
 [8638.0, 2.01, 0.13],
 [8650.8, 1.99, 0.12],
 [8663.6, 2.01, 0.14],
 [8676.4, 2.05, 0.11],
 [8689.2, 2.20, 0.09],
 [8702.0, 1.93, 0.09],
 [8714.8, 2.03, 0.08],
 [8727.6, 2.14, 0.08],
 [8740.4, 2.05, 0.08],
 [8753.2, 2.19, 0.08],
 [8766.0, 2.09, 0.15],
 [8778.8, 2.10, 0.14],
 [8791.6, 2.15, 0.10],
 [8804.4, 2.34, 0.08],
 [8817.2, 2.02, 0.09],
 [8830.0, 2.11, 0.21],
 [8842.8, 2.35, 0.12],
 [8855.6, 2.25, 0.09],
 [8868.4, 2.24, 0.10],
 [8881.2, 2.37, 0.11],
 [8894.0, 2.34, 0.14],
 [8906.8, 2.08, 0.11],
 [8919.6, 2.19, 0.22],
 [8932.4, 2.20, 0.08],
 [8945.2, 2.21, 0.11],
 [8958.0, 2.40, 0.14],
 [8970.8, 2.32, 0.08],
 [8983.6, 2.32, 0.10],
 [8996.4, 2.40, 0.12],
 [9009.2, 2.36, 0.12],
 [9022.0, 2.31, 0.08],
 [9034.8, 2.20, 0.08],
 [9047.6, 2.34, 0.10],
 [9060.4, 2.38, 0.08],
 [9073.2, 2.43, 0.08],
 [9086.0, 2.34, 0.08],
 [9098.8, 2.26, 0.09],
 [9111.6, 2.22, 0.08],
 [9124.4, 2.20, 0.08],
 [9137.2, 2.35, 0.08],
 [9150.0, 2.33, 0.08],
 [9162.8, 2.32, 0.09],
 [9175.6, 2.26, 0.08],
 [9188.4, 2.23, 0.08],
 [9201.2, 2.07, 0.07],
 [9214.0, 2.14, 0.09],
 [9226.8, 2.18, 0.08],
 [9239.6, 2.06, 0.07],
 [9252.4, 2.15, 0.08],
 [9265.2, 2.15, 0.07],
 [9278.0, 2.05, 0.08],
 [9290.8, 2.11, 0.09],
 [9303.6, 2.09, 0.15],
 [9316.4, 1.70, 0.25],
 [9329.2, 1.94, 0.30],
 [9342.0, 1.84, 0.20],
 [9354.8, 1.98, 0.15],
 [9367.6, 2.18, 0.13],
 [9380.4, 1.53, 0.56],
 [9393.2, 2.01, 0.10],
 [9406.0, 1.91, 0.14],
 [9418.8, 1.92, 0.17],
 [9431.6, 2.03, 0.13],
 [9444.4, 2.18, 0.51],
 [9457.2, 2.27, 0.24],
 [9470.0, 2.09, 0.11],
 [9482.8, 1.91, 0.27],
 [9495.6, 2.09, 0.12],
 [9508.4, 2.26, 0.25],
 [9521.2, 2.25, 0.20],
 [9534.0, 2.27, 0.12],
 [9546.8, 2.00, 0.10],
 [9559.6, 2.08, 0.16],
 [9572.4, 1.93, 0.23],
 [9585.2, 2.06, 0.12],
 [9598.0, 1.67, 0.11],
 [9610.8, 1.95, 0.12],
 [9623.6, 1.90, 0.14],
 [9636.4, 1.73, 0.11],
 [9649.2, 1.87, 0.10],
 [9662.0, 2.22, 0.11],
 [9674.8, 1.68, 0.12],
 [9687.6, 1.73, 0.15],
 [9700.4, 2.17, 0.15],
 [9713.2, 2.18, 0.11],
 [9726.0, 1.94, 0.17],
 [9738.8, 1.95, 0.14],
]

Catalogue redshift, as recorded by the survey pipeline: 0.21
